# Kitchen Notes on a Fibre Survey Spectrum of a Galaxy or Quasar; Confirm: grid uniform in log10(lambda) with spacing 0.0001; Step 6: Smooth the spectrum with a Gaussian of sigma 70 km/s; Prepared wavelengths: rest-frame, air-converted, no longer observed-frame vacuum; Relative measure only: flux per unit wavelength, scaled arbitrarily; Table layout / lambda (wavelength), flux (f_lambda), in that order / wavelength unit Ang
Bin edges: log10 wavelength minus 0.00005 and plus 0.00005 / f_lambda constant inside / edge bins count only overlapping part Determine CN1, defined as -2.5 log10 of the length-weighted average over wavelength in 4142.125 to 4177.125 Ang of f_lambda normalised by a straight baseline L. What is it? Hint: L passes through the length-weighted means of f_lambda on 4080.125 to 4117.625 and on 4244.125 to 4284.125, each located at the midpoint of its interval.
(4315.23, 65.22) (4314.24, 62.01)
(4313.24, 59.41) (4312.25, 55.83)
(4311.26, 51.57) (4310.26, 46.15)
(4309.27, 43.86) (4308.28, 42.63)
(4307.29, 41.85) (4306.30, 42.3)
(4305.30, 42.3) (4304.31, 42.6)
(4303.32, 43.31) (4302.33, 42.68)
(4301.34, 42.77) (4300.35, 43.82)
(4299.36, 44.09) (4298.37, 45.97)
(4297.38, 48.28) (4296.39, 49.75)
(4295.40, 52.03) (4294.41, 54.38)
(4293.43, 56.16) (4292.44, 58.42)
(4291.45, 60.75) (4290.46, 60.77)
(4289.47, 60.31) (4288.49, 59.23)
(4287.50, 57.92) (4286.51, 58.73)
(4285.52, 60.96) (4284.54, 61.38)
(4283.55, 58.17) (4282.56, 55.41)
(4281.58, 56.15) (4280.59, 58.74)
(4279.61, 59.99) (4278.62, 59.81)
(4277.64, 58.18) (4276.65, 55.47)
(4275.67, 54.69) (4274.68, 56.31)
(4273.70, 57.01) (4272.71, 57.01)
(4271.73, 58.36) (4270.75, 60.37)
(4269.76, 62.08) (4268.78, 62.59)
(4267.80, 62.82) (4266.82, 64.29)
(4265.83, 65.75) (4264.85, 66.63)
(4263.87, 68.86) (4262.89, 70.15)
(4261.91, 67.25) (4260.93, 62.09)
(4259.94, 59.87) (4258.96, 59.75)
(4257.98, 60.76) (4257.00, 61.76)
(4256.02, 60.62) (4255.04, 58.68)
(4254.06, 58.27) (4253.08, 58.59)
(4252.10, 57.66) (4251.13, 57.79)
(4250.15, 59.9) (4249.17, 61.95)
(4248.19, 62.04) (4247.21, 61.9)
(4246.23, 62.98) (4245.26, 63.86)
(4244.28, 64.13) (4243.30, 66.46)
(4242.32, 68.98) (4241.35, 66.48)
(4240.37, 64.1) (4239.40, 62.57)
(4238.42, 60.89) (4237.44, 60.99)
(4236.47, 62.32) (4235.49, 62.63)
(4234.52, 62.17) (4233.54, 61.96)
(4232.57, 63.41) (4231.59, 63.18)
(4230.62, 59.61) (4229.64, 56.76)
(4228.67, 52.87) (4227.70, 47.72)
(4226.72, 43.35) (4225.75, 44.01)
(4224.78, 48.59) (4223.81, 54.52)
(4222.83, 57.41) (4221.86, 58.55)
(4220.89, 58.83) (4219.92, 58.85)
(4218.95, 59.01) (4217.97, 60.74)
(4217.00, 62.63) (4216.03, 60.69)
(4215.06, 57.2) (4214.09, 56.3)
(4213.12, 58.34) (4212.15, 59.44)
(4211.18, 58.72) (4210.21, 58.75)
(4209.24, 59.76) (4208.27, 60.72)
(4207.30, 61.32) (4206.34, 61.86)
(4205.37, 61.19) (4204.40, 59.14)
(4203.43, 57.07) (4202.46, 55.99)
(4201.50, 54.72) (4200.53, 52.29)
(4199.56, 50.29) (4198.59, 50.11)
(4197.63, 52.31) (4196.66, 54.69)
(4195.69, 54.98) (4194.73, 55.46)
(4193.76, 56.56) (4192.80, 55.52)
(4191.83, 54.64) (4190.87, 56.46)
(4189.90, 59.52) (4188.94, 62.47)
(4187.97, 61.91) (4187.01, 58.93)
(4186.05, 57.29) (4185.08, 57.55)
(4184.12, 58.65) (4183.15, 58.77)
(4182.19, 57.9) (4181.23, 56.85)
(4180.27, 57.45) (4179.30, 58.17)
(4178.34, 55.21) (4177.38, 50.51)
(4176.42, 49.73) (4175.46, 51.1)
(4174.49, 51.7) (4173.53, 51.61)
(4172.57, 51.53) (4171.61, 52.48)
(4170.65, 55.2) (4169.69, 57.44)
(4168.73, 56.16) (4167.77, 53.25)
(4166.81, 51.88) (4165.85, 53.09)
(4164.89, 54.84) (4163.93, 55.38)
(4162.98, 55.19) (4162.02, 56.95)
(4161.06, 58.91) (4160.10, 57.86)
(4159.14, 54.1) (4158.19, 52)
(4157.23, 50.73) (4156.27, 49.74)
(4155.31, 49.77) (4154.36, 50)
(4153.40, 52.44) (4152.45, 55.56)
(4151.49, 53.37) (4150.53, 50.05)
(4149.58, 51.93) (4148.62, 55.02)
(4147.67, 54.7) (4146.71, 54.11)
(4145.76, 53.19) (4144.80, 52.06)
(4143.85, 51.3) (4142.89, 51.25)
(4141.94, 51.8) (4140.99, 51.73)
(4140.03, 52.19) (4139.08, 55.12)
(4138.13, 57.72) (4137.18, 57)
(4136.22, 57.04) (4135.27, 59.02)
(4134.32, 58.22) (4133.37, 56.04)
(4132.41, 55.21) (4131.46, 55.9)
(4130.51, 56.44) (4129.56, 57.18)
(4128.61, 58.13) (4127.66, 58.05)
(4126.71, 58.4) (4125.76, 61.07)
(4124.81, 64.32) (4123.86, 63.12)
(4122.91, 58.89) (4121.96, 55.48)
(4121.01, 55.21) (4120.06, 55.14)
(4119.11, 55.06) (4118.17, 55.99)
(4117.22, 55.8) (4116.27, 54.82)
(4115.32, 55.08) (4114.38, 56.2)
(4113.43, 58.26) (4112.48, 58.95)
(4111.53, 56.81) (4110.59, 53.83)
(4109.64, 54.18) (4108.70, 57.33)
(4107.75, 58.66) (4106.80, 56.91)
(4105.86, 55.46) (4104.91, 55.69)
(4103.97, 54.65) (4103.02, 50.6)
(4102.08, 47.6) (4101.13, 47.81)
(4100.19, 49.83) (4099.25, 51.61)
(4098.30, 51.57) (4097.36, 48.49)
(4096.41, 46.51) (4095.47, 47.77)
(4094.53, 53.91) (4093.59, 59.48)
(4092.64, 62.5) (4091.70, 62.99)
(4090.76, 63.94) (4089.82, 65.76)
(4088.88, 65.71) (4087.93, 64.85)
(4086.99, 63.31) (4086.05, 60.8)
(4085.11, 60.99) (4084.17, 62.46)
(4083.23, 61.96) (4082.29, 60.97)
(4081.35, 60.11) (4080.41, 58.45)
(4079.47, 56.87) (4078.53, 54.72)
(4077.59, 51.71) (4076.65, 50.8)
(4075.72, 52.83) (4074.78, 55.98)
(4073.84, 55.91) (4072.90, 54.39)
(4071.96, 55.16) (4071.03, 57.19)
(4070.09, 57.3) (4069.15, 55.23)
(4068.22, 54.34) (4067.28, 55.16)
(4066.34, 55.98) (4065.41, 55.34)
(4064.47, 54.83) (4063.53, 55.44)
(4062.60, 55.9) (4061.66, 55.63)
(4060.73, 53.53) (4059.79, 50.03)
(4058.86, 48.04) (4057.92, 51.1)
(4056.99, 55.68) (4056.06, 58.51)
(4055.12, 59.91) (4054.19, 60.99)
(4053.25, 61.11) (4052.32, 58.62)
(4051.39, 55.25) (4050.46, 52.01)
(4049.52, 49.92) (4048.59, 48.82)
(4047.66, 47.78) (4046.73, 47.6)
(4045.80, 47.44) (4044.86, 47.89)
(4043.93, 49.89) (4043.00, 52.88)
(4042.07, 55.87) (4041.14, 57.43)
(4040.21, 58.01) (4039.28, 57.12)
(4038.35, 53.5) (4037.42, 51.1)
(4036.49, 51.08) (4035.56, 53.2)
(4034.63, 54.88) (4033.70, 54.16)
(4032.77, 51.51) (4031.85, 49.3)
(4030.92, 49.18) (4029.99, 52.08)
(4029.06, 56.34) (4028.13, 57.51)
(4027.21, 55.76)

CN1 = 0.098 mag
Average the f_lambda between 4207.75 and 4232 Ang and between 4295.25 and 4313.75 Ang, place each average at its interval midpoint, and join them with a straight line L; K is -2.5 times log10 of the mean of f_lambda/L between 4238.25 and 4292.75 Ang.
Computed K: -0.19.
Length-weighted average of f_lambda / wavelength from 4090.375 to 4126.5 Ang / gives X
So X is 55.6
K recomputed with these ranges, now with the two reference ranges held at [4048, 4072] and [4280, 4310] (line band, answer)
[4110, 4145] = -0.05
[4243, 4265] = -0.19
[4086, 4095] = -0.15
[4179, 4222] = -0.09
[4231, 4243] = -0.21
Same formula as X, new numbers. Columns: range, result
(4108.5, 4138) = 57.2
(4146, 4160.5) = 52.8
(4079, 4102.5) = 57.5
